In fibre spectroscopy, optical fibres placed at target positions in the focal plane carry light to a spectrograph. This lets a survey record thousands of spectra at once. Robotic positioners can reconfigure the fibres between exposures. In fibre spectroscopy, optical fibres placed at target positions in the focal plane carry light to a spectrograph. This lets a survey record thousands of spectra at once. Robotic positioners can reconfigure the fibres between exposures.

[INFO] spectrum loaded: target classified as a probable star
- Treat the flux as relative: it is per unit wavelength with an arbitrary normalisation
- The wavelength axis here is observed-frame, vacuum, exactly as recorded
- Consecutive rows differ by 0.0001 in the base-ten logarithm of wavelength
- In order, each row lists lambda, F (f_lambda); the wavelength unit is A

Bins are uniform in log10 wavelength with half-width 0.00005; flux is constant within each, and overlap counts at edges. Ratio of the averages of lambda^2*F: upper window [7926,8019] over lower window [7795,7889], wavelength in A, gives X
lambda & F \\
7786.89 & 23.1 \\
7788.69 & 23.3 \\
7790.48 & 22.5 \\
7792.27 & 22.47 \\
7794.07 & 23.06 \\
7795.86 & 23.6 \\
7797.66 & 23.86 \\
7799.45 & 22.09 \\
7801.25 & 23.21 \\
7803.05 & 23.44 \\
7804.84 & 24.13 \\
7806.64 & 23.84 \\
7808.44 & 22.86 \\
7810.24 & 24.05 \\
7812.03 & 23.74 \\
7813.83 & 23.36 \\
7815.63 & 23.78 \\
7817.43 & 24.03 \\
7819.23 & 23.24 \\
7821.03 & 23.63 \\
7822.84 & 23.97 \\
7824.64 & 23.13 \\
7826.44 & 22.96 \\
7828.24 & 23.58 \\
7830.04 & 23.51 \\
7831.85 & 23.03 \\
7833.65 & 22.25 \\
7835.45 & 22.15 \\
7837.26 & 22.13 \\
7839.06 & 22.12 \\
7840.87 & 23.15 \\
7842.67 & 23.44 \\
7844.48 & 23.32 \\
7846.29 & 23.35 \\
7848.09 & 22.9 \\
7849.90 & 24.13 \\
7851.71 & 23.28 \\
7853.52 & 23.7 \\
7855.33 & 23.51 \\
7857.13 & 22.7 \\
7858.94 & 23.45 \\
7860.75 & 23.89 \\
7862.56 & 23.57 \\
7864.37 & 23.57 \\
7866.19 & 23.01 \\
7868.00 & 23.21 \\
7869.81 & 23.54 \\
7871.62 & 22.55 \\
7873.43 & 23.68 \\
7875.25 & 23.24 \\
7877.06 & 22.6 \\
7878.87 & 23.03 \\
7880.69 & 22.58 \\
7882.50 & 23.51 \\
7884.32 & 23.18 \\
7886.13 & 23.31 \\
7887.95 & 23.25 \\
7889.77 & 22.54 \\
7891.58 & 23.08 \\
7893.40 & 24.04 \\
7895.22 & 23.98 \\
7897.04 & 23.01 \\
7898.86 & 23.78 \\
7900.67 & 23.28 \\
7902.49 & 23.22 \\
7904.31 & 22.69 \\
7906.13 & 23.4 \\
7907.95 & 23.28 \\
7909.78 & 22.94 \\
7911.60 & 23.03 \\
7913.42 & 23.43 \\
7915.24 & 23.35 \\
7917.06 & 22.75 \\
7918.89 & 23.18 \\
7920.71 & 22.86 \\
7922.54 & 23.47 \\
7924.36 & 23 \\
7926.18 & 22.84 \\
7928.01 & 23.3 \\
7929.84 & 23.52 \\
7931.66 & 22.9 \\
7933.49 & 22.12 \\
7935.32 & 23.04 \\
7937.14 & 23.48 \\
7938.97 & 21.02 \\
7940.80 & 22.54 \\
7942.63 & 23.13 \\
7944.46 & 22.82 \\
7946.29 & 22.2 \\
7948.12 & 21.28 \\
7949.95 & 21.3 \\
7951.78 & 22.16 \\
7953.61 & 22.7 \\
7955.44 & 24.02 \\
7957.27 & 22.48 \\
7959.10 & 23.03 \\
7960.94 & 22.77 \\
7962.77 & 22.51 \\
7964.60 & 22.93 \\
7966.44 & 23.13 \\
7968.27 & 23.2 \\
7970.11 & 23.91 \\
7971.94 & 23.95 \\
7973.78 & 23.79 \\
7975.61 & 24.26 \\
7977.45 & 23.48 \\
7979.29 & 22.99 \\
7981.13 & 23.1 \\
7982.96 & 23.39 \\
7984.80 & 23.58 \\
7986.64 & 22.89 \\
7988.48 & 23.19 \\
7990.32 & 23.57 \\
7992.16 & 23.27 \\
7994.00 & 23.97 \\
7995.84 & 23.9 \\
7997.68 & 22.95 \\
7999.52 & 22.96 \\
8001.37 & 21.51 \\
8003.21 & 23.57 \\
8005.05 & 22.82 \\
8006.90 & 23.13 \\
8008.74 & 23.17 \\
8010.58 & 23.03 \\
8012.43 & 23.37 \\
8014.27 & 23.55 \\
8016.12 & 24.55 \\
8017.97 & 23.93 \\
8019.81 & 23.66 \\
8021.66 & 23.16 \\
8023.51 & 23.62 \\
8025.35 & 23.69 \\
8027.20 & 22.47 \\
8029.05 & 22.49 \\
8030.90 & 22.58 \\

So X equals 1.02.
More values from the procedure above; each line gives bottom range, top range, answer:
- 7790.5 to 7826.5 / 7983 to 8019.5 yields 1.05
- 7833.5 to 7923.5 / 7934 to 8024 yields 1.02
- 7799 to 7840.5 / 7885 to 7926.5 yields 1.02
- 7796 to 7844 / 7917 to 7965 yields 1.01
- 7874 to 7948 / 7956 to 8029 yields 1.03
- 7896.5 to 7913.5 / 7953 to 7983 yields 1.02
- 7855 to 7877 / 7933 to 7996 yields 1.01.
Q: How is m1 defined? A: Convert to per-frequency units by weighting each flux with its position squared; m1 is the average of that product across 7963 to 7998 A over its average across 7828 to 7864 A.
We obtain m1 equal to 1.05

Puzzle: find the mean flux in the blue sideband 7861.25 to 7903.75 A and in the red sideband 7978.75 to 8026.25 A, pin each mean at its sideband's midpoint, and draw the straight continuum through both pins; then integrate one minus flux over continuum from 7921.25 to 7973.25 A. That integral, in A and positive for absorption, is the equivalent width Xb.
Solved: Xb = 1.1 A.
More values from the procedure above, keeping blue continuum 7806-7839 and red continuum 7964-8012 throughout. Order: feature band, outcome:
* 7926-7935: 0.1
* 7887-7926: 0.1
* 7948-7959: 0.4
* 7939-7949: 0.4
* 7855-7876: 0.0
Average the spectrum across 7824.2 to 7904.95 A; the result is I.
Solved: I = 23.2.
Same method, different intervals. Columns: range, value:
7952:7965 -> 22.9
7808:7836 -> 23.4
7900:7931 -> 23.1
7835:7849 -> 22.8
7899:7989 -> 23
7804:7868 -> 23.3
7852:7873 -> 23.3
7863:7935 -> 23.2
